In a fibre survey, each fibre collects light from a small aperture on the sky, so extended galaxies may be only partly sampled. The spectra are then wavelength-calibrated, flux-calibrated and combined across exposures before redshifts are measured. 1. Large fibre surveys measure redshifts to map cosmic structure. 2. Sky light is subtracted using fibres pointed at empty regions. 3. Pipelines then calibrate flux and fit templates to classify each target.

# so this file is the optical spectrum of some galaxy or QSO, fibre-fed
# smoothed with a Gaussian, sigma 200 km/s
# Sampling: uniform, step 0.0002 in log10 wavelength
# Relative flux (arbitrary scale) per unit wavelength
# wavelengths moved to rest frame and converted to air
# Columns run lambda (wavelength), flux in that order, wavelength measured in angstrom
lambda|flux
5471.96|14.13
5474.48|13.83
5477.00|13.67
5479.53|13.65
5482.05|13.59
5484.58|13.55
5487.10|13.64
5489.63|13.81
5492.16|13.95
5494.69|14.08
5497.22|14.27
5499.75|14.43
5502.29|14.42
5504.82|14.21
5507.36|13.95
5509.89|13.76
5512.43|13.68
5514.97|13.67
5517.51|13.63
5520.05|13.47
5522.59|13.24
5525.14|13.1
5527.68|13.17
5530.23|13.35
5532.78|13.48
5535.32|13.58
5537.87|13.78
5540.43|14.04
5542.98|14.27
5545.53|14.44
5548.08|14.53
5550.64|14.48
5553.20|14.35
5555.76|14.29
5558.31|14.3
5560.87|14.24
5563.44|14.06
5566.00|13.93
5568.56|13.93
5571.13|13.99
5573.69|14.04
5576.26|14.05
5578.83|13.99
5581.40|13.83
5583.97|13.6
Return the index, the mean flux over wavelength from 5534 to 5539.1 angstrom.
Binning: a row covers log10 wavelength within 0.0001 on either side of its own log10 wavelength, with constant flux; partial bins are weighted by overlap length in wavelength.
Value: 13.7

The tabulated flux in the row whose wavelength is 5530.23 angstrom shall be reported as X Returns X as 13.35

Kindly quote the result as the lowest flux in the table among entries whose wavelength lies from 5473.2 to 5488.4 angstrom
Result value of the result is 13.55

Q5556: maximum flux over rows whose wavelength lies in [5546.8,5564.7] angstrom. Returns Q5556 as 14.53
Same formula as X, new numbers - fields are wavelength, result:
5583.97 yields 13.6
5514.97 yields 13.67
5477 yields 13.67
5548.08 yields 14.53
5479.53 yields 13.65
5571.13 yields 13.99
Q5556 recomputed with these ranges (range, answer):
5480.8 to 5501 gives 14.43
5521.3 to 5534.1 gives 13.48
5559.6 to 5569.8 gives 14.24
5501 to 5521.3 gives 14.42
